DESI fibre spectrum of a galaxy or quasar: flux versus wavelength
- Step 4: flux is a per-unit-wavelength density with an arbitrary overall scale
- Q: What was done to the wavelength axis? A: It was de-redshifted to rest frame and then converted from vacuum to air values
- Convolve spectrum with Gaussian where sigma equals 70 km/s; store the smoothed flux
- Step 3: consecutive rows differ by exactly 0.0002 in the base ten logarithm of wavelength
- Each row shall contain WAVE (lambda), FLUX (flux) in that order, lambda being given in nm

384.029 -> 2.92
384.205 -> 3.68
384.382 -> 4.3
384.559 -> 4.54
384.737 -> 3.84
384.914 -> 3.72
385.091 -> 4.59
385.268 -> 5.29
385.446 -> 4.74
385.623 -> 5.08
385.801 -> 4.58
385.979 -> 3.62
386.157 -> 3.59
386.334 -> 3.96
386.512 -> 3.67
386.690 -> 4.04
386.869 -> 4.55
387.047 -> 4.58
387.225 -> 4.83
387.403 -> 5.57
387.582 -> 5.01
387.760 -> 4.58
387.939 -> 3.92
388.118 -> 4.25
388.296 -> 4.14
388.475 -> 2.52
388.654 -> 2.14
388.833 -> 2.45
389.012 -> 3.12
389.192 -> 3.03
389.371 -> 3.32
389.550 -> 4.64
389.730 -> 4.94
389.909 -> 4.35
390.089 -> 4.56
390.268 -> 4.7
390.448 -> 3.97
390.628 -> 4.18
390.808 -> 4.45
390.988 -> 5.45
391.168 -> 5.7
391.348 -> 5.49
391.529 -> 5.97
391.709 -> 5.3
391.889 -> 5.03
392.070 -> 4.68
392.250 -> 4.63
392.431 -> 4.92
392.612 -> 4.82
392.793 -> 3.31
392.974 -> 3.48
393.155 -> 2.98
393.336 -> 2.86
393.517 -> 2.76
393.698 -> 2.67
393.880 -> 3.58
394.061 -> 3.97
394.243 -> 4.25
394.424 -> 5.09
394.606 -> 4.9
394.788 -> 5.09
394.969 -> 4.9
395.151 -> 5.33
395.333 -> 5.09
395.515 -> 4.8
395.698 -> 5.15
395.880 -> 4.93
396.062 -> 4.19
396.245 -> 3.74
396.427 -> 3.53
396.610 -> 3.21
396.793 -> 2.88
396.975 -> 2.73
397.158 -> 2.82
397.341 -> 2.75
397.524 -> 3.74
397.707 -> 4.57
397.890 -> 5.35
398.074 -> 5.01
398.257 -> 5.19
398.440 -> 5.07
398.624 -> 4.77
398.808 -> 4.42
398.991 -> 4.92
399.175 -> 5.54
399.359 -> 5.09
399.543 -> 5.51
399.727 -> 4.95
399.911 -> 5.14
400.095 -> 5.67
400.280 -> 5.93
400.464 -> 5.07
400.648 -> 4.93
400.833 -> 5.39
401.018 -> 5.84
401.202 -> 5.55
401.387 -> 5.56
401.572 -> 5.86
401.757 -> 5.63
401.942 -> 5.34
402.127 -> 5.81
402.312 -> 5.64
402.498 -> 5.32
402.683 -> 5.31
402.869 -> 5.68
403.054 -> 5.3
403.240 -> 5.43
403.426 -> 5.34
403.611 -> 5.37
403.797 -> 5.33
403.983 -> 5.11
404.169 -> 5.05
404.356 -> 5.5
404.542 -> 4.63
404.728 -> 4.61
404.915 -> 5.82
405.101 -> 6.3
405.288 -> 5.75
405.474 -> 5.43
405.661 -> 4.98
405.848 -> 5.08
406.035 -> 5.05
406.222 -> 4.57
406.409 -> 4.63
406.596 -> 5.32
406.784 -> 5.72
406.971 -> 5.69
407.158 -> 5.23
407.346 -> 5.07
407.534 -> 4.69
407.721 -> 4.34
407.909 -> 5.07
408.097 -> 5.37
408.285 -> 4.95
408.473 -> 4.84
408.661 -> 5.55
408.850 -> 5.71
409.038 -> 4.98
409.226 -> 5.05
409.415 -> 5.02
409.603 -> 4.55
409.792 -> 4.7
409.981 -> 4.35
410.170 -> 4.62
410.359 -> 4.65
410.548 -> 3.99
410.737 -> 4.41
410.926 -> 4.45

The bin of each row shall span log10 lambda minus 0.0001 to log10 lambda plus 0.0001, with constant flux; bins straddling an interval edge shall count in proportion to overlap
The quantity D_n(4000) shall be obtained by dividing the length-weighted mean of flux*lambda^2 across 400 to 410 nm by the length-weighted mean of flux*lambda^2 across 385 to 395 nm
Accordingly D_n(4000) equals 1.3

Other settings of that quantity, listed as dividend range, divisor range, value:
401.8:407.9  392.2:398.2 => 1.36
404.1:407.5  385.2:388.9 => 1.39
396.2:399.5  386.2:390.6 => 1.10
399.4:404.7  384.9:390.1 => 1.41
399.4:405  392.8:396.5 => 1.35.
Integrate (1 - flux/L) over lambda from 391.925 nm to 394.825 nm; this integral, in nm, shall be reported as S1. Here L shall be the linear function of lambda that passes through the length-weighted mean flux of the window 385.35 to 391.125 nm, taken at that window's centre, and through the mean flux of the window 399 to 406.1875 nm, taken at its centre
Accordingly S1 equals 0.37 nm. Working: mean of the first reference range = 4.16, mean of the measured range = 4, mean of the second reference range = 5.38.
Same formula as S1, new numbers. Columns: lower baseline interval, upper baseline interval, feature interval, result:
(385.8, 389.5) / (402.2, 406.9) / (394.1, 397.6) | 0.30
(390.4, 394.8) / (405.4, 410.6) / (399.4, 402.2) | -0.46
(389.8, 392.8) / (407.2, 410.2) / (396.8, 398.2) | 0.30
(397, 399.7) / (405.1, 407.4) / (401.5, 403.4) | -0.23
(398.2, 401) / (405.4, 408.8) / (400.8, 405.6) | -0.29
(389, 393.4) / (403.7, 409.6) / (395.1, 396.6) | 0.05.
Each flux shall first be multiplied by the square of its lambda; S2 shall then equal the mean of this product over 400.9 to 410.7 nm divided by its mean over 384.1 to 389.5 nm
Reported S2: 1.41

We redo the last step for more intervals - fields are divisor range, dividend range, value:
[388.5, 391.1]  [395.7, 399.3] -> 1.11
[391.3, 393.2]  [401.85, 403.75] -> 1.25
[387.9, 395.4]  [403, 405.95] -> 1.34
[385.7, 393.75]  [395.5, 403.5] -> 1.23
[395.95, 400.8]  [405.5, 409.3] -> 1.18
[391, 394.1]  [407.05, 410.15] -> 1.26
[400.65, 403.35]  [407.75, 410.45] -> 0.93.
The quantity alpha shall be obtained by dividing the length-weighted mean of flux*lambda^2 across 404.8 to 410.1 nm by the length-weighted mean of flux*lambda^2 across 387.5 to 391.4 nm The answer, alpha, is 1.4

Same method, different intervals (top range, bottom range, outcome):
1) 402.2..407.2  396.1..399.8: 1.28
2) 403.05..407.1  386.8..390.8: 1.41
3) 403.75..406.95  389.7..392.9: 1.17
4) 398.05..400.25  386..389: 1.38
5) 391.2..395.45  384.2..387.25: 1.07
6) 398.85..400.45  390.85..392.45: 1.06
